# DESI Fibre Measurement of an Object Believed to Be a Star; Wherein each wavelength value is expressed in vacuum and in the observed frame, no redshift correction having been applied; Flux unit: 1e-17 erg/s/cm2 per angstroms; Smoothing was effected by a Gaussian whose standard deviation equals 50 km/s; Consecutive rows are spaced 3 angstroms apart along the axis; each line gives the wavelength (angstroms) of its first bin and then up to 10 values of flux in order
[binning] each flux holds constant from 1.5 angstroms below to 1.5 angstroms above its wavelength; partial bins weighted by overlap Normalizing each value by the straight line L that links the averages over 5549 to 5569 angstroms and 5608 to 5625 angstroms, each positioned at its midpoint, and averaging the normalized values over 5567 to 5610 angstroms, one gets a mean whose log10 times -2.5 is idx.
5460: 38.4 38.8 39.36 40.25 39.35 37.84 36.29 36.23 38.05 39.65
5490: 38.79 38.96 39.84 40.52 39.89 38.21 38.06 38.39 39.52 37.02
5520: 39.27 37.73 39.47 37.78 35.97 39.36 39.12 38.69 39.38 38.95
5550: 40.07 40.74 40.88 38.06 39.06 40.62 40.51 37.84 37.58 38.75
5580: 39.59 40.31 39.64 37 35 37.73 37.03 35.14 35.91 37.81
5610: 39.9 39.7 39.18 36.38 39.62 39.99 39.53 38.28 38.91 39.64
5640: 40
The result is 0.04 mag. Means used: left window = 40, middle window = 37.9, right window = 39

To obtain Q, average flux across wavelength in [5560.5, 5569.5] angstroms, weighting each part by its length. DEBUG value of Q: 40.1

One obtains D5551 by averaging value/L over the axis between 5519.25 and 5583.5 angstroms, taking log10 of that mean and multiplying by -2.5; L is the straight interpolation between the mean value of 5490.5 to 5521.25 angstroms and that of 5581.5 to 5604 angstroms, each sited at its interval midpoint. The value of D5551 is -0.03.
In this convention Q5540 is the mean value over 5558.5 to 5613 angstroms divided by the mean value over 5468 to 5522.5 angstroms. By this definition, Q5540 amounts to 0.99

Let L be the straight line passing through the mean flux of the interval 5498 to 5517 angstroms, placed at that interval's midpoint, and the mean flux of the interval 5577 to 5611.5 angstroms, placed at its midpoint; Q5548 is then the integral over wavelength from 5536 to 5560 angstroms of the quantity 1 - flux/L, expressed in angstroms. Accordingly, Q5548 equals -0.7 angstroms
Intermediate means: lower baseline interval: 38.9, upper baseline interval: 37.8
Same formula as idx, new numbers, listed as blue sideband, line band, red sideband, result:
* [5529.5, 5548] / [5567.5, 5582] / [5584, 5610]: -0.032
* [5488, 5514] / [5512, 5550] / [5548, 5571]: 0.025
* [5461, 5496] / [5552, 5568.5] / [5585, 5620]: -0.057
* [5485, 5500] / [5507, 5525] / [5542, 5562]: 0.032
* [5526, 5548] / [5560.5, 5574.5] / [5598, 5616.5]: -0.029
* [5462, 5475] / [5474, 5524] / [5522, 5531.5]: 0.005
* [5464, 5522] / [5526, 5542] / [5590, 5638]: 0.006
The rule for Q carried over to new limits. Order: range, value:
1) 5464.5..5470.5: 39.8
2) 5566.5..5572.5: 39.2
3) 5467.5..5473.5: 39.8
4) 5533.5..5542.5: 39.1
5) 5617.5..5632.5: 38.8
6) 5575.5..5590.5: 39.1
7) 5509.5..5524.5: 38.4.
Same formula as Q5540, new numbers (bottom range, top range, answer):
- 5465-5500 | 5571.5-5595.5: 0.99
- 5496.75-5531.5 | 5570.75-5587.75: 1.01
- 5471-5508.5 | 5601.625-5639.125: 1.00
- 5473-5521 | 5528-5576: 1.01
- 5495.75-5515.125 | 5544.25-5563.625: 1.01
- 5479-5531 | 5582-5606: 0.96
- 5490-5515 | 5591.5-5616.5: 0.96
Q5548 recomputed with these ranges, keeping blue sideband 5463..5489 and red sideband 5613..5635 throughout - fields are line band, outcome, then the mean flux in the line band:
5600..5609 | 0.5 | 36.6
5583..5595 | 0.3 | 37.7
